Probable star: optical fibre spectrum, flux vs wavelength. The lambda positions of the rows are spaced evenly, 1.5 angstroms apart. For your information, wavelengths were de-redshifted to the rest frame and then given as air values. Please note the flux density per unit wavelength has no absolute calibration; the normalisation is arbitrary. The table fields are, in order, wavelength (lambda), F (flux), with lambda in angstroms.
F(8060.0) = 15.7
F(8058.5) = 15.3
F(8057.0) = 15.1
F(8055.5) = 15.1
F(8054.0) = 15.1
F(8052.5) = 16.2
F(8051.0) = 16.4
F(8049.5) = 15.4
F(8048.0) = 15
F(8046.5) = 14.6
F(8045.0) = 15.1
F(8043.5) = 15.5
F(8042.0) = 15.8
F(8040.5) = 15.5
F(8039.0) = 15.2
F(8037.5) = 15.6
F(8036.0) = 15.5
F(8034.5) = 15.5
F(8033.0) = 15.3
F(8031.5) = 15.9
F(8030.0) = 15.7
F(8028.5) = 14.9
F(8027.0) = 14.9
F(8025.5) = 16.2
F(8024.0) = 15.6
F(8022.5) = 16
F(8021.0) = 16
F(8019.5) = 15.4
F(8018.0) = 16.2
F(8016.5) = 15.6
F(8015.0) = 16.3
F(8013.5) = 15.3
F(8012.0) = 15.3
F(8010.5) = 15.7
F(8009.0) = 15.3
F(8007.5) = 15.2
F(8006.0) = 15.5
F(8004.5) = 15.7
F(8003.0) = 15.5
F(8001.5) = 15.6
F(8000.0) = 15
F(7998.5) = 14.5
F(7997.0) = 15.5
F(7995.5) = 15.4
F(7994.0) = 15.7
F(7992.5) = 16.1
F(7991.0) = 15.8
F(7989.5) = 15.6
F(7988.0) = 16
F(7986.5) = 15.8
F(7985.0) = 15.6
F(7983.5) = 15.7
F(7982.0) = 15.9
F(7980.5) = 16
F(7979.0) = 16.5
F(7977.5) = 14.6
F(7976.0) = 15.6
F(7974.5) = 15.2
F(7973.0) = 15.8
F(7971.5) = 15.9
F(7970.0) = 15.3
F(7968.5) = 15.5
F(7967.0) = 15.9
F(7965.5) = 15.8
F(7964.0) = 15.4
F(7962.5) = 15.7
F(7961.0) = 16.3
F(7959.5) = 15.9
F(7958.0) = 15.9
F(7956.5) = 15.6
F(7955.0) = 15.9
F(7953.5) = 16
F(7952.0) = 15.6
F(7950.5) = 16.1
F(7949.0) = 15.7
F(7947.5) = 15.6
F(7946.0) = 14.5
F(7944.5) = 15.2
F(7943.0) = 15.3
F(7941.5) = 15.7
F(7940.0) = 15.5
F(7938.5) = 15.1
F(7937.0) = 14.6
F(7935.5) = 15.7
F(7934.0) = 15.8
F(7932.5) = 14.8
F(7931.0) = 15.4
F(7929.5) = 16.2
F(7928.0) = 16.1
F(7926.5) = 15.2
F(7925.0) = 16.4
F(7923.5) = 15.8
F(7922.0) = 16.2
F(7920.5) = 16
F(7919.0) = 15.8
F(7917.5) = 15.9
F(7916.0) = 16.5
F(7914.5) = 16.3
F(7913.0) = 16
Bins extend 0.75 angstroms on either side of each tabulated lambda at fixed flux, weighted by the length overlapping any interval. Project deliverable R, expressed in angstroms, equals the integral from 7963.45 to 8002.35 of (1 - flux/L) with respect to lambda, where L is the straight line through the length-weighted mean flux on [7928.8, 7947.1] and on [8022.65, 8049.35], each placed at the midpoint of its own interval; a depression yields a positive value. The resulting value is -0.6 angstroms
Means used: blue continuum 15.3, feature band 15.6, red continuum 15.4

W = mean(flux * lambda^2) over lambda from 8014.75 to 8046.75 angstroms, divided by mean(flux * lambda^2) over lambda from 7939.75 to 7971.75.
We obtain 1.01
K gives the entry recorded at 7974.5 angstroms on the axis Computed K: 15.2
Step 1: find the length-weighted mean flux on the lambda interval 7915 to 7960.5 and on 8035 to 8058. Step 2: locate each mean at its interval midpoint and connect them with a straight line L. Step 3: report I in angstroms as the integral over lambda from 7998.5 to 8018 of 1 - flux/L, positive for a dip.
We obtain 0.0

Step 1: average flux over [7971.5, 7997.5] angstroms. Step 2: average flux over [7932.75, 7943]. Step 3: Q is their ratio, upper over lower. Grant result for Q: 1.02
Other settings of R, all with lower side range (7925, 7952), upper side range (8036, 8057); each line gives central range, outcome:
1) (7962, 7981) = -0.21 angstroms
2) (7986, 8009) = -0.11 angstroms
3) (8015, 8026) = -0.32 angstroms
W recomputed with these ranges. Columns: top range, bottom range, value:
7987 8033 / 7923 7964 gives 1.01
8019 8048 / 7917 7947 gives 1.02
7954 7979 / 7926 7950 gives 1.02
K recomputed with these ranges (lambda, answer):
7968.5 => 15.5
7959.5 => 15.9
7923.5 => 15.8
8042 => 15.8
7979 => 16.5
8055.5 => 15.1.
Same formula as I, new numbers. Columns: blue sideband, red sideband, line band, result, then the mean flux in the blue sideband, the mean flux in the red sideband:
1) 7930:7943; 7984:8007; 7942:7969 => -0.4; 15.3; 15.6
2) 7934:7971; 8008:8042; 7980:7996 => -0.2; 15.6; 15.6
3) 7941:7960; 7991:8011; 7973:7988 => -0.2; 15.6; 15.4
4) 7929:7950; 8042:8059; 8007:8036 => -0.4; 15.4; 15.4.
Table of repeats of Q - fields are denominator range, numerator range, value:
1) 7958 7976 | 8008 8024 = 1.00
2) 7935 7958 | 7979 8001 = 1.01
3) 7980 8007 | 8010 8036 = 1.00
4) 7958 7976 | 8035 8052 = 0.98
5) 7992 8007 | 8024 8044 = 1.00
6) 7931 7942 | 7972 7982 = 1.02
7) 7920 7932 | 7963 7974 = 0.98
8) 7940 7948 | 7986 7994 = 1.04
